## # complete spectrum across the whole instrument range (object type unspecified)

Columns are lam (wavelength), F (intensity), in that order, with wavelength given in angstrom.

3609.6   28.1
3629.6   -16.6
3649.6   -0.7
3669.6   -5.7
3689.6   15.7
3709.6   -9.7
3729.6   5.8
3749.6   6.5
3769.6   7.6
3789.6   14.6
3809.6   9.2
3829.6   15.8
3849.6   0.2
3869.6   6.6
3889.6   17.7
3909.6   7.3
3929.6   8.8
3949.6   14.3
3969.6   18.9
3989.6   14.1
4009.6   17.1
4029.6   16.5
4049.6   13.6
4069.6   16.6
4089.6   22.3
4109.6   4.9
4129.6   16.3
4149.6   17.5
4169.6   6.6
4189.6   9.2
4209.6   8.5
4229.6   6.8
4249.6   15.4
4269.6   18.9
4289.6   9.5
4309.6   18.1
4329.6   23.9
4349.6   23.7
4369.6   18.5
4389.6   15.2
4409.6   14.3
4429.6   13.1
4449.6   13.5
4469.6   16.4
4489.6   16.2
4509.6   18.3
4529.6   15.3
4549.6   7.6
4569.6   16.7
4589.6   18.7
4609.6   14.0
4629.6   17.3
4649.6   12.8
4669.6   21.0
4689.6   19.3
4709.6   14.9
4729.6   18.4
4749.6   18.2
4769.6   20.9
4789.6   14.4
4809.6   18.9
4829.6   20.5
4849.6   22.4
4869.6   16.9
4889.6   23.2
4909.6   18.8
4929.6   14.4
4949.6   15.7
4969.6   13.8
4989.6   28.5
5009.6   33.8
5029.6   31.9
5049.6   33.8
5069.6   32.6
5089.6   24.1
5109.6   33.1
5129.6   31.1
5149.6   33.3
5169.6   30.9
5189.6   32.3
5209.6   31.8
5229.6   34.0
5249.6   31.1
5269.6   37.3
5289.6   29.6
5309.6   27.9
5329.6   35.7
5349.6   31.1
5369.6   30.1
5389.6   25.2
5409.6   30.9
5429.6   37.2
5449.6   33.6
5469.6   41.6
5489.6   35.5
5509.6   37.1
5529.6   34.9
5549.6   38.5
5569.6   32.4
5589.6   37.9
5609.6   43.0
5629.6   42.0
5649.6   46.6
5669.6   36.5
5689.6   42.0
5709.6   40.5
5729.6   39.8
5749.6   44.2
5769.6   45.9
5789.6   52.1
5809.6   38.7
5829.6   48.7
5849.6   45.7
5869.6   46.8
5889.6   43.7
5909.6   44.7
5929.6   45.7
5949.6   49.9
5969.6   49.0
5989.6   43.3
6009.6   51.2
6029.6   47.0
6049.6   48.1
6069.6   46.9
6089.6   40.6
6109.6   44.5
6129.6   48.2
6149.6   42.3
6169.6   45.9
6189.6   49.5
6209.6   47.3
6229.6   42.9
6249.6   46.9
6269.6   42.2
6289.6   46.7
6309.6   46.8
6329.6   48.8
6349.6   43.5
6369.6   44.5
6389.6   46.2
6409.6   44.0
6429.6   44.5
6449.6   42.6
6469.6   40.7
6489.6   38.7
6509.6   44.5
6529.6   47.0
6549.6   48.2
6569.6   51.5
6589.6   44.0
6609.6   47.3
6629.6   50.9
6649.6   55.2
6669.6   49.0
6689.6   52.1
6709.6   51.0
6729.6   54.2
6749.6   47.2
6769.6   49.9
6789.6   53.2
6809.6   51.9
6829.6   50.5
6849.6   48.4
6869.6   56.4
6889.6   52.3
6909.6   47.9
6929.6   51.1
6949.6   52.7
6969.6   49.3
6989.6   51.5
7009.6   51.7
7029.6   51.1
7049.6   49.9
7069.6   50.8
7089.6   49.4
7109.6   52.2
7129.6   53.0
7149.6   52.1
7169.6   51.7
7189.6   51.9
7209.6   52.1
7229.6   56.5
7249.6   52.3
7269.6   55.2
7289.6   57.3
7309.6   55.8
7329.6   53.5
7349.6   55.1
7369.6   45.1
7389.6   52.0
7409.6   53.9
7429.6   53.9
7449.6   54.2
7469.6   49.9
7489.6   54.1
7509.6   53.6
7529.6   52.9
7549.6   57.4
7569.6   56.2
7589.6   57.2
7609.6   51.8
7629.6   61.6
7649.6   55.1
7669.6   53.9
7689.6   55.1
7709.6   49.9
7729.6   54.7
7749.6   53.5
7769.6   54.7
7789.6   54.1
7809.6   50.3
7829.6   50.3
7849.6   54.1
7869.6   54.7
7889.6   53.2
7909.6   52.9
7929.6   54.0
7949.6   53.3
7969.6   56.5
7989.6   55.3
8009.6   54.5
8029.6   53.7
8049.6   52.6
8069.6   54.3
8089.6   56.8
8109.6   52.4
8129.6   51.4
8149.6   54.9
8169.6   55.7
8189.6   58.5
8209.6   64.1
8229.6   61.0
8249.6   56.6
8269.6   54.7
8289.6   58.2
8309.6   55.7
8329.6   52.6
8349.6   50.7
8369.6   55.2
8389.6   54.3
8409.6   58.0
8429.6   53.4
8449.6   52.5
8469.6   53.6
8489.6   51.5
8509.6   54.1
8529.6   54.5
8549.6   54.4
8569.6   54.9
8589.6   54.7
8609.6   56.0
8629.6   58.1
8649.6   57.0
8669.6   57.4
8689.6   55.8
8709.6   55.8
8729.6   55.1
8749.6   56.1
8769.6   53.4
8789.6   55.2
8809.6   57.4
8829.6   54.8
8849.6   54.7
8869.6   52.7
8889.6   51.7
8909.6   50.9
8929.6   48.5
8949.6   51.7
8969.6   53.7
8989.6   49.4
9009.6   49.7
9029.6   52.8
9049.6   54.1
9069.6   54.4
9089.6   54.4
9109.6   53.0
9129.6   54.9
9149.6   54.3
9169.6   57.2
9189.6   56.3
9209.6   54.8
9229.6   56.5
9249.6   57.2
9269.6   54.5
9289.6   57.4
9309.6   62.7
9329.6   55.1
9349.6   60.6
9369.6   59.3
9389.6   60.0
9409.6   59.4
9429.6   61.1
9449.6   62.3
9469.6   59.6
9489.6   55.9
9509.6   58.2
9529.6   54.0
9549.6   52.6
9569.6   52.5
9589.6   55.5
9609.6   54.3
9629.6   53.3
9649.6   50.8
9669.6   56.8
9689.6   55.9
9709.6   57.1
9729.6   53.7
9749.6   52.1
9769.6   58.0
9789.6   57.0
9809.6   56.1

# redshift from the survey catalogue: 0.25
